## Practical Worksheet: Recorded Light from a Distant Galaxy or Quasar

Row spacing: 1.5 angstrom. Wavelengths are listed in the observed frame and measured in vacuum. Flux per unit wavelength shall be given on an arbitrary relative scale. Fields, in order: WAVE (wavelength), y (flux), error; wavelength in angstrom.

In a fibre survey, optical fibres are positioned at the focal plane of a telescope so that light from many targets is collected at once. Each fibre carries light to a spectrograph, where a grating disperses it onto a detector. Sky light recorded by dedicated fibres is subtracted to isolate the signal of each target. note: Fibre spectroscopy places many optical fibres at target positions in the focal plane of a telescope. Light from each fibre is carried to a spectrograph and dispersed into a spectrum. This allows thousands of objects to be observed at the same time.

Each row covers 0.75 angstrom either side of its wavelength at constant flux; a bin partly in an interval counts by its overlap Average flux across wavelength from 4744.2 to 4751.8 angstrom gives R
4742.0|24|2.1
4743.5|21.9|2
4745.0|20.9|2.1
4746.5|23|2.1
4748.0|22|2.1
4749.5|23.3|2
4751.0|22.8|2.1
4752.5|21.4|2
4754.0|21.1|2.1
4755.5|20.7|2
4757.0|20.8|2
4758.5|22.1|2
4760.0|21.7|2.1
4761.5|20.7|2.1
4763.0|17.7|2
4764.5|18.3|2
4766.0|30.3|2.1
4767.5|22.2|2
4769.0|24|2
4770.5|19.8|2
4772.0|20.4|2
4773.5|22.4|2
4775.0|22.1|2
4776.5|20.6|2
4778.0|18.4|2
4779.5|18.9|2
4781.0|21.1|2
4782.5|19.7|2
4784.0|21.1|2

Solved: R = 22.4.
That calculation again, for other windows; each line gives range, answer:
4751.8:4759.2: 21.2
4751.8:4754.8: 21.2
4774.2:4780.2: 20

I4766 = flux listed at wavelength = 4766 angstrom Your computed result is 30.3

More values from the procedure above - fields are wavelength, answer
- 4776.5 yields 20.6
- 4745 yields 20.9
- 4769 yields 24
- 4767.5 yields 22.2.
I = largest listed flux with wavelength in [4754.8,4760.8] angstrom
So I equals 22.1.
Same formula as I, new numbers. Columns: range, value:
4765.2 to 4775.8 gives 30.3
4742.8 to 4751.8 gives 23.3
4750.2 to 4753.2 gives 22.8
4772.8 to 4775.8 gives 22.4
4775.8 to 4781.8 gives 21.1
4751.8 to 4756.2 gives 21.4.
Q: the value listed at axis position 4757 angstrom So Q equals 20.8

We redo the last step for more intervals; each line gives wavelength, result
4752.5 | 21.4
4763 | 17.7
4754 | 21.1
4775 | 22.1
